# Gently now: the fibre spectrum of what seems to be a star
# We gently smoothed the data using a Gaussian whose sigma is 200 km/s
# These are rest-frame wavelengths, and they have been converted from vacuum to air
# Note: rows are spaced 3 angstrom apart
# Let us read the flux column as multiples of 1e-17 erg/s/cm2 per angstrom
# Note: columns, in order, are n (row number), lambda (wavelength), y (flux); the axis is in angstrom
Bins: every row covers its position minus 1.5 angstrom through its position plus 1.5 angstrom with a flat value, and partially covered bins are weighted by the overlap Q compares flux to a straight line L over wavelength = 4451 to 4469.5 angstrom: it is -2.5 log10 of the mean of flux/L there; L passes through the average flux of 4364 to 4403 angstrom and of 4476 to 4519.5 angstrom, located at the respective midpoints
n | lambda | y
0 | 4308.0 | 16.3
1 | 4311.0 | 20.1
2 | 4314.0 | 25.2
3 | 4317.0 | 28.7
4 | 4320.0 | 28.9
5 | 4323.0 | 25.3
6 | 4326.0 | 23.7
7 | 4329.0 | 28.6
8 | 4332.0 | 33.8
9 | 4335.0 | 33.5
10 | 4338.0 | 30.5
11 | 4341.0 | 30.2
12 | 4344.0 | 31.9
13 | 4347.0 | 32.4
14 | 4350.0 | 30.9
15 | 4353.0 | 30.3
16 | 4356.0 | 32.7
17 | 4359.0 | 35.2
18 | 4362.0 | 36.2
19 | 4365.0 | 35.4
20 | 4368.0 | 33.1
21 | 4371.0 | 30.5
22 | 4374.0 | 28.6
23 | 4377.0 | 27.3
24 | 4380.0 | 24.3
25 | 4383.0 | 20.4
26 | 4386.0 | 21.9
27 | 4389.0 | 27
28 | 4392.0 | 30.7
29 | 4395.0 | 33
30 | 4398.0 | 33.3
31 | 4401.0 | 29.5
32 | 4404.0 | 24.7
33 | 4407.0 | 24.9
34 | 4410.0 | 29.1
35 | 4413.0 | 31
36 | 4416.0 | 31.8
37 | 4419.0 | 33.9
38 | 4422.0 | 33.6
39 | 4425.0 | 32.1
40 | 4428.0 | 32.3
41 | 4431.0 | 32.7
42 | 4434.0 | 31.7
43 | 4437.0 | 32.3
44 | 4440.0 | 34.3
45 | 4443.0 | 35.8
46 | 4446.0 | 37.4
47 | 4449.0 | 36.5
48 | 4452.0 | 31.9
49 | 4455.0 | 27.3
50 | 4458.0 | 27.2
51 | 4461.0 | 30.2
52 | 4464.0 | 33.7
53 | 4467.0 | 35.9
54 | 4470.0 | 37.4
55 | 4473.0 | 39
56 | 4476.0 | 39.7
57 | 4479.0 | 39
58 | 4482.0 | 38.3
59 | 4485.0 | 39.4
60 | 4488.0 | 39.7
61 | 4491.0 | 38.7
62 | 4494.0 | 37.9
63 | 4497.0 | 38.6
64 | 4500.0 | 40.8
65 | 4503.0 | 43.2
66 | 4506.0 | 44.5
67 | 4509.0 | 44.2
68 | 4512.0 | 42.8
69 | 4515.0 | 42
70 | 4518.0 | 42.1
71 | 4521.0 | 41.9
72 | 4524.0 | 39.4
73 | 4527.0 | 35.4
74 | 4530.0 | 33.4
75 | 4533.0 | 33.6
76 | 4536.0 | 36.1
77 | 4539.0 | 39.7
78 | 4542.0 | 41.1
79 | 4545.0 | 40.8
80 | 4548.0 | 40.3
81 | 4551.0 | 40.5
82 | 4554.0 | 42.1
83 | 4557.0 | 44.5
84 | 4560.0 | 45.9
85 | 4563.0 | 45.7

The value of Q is 0.18 mag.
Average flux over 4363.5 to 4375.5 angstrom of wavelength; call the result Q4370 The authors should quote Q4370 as 31.9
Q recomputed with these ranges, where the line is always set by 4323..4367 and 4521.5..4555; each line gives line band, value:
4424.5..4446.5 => 0.04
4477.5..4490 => -0.07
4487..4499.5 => -0.06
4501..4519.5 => -0.15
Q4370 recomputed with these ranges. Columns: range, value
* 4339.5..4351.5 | 31.3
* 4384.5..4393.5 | 26.5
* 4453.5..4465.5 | 29.6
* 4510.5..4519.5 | 42.3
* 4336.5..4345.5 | 30.9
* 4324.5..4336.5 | 29.9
